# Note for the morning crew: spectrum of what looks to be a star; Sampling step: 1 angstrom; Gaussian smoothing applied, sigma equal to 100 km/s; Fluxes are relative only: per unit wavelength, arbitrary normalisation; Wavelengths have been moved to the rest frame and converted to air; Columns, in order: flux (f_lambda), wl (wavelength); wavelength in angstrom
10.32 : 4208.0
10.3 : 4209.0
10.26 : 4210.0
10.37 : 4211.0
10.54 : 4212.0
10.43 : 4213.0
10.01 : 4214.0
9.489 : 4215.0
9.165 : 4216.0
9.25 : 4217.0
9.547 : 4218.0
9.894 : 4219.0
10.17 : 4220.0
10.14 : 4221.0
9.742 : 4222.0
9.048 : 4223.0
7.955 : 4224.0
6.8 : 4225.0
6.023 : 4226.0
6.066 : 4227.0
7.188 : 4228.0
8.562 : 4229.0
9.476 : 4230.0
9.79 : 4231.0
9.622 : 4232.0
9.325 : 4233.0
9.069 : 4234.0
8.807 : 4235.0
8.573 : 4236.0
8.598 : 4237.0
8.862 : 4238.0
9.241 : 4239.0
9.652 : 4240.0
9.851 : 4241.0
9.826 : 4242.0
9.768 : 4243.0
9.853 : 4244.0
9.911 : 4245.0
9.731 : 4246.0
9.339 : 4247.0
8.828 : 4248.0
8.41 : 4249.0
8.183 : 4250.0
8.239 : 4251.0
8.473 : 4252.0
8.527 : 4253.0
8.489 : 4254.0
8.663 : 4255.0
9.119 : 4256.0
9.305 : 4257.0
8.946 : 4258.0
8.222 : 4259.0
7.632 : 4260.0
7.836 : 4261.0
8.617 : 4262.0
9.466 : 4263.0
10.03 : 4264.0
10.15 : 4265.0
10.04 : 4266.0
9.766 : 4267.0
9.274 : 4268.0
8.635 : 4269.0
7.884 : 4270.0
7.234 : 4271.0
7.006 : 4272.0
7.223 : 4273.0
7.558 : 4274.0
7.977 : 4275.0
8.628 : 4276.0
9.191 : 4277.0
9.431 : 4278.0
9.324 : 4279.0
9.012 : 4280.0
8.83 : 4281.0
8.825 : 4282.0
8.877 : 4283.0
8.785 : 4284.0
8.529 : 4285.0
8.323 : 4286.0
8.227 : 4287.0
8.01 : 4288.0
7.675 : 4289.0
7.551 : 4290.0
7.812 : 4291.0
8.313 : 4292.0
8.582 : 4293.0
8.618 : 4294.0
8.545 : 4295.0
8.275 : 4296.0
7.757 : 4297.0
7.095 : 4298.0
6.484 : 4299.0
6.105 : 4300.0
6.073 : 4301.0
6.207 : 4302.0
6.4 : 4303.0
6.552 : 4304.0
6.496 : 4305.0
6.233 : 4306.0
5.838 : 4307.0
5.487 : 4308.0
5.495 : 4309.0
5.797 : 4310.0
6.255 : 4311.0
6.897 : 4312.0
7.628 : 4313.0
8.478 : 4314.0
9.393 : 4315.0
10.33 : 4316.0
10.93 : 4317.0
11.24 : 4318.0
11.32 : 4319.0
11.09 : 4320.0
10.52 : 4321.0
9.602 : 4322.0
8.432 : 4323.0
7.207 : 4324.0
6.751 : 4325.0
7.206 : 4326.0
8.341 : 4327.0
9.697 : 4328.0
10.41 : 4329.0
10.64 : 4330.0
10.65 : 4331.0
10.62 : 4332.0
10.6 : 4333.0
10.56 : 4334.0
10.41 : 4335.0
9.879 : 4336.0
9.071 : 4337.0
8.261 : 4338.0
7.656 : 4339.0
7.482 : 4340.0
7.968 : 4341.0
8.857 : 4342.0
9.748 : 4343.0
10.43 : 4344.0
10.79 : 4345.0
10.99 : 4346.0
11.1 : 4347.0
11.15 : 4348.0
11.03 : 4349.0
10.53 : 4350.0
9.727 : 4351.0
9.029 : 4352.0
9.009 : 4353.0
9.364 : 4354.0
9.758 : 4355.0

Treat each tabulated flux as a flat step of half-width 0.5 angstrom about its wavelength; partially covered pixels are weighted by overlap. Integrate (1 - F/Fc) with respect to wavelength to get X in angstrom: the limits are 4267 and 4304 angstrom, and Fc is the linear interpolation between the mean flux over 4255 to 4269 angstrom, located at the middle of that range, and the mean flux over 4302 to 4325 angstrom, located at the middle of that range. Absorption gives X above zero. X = 2.5 angstrom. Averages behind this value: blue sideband 9.08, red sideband 8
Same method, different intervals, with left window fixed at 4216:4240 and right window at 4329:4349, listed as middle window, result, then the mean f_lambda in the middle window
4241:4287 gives 1.7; 8.8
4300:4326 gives 4.9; 7.82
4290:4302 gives 2.4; 7.54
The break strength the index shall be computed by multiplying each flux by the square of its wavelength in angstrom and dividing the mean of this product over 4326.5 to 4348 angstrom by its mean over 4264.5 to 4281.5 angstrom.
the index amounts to 1.2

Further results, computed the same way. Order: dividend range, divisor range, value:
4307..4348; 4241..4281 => 1.06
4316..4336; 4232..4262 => 1.14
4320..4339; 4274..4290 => 1.12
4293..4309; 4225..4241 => 0.82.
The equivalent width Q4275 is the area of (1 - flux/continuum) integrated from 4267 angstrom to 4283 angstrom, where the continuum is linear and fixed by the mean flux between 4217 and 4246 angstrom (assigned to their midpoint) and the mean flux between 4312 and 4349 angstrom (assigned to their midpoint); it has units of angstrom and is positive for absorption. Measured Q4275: 1.4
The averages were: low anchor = 8.99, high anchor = 9.58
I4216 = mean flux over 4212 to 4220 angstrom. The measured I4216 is 9.77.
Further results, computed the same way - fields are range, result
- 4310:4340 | 9.22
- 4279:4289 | 8.59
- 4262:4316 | 7.92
